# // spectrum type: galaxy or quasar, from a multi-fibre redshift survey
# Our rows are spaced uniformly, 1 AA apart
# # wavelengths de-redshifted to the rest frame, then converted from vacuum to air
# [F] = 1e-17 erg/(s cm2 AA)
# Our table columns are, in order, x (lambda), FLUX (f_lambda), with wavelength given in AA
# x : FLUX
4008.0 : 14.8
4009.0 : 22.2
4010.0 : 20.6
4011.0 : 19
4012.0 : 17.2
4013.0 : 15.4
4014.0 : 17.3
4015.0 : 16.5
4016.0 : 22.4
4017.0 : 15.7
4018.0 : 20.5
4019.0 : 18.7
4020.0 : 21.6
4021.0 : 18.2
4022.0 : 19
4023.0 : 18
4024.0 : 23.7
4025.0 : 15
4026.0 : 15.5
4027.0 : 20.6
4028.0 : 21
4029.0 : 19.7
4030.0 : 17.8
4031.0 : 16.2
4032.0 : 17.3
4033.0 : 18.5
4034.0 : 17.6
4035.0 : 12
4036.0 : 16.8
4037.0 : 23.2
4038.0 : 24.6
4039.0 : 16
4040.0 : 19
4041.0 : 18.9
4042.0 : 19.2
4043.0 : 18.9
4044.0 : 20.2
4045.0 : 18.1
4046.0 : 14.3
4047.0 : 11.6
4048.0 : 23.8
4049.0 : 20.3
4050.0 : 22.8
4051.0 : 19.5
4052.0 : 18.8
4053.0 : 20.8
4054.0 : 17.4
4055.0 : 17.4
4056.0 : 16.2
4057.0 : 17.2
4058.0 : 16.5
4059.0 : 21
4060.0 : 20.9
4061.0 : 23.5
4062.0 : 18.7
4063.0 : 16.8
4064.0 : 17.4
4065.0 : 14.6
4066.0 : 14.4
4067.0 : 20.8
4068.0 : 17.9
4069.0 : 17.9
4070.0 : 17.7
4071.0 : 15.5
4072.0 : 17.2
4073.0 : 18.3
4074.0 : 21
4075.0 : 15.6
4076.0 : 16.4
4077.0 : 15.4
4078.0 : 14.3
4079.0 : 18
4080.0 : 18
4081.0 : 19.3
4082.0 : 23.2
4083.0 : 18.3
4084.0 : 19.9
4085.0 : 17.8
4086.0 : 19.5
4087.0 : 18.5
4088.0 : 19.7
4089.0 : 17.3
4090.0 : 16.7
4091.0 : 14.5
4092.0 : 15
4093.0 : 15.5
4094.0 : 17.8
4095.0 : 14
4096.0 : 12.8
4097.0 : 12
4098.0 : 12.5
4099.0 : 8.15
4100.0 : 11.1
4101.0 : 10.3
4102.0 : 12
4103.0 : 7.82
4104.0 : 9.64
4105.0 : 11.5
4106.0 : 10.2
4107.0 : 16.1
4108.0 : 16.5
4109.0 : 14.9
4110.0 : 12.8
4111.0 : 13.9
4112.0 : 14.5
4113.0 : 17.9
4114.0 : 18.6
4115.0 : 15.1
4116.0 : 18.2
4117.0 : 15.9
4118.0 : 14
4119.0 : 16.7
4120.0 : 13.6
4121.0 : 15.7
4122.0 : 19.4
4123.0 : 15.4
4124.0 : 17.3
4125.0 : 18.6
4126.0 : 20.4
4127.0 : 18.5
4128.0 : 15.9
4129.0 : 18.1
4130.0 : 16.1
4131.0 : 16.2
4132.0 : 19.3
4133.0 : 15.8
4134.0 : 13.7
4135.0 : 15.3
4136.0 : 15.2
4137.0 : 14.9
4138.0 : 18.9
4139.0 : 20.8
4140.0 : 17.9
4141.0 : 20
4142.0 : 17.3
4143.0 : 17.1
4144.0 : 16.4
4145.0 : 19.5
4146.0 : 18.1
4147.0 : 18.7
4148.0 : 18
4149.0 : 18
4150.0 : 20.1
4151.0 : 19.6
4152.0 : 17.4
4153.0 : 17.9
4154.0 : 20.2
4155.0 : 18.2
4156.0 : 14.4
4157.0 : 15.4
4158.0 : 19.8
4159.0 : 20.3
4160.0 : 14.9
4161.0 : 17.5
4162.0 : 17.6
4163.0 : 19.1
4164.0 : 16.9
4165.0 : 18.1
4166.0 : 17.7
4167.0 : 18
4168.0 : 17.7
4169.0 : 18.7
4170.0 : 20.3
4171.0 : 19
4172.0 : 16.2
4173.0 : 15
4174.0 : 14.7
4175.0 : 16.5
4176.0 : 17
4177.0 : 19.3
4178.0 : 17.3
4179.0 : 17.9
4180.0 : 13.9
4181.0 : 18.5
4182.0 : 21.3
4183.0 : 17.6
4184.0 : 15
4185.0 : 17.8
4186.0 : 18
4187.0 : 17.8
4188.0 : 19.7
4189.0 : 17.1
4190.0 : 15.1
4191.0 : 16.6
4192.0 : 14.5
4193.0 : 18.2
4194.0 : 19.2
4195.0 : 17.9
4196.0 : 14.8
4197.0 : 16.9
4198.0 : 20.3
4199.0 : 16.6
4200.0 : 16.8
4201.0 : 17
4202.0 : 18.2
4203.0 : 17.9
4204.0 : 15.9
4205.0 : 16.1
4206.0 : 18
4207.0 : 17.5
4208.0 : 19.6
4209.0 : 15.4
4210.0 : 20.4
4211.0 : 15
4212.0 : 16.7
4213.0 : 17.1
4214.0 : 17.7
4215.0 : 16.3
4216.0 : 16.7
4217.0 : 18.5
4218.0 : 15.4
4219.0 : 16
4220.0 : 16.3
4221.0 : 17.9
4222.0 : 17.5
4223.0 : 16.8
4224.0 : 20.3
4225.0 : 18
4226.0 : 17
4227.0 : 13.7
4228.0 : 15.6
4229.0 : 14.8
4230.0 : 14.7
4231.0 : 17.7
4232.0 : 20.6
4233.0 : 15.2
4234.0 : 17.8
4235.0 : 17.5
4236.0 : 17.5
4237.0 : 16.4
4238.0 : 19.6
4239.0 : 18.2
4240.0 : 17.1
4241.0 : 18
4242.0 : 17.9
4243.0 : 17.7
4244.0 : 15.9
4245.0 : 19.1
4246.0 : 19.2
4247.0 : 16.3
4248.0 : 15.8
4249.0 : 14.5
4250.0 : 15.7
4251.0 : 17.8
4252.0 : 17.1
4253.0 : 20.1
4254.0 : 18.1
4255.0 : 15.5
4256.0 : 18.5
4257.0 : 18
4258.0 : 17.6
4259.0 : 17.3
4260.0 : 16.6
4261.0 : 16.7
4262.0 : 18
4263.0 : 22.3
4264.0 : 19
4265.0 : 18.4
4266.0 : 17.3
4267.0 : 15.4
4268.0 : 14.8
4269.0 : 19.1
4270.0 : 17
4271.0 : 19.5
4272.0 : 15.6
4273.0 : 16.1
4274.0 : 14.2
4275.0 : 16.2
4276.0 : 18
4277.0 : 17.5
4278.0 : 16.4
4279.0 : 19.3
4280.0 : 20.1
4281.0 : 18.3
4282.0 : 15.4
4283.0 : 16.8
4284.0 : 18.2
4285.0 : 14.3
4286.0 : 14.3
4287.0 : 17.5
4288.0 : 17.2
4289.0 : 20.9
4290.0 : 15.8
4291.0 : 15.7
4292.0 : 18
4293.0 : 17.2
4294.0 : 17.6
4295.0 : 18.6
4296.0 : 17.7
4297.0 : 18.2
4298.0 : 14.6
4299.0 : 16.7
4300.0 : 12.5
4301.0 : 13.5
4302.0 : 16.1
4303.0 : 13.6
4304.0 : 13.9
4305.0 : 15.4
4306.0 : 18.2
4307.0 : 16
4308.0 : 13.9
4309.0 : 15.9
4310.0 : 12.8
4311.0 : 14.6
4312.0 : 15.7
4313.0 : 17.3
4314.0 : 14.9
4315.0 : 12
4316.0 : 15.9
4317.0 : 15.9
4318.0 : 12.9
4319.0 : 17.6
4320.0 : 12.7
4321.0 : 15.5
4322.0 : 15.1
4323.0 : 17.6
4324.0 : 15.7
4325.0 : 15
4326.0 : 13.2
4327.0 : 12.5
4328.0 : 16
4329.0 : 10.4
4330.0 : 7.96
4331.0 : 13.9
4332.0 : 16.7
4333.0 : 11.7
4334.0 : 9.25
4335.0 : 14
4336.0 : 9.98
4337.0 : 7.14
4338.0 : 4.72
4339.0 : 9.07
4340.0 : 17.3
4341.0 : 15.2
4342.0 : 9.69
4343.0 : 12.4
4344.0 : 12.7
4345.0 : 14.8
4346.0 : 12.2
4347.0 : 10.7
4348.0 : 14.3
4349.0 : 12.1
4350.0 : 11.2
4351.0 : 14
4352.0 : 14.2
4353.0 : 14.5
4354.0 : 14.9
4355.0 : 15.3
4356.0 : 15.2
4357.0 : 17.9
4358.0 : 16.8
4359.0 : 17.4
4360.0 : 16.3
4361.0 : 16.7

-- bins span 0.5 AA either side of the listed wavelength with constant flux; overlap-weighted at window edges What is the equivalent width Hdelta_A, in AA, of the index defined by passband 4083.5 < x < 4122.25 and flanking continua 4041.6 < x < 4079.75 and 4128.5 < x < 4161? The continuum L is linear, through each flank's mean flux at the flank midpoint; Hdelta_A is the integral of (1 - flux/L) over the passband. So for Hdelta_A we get 6.6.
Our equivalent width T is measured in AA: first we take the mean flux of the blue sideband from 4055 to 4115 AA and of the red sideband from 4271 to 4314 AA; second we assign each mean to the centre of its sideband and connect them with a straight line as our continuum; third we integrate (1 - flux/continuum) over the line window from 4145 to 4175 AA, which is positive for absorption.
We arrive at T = -3.0 AA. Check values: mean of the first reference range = 16.1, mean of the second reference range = 16.3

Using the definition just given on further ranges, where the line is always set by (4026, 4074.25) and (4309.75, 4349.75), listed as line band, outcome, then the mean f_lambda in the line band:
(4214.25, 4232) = -1.85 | 16.8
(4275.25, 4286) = -2.38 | 17.3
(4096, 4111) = 4.73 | 11.9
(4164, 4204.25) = -3.75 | 17.4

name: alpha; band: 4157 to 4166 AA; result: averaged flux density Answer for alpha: 17.9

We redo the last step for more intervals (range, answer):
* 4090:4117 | 13.7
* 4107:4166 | 17.2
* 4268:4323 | 16.2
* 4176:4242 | 17.3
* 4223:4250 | 17.1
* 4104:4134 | 16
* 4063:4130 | 16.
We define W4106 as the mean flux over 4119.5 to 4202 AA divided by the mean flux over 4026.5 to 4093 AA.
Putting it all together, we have 1.0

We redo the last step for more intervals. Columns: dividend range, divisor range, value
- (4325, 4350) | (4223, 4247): 0.69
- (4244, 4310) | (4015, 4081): 0.92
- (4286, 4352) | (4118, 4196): 0.82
